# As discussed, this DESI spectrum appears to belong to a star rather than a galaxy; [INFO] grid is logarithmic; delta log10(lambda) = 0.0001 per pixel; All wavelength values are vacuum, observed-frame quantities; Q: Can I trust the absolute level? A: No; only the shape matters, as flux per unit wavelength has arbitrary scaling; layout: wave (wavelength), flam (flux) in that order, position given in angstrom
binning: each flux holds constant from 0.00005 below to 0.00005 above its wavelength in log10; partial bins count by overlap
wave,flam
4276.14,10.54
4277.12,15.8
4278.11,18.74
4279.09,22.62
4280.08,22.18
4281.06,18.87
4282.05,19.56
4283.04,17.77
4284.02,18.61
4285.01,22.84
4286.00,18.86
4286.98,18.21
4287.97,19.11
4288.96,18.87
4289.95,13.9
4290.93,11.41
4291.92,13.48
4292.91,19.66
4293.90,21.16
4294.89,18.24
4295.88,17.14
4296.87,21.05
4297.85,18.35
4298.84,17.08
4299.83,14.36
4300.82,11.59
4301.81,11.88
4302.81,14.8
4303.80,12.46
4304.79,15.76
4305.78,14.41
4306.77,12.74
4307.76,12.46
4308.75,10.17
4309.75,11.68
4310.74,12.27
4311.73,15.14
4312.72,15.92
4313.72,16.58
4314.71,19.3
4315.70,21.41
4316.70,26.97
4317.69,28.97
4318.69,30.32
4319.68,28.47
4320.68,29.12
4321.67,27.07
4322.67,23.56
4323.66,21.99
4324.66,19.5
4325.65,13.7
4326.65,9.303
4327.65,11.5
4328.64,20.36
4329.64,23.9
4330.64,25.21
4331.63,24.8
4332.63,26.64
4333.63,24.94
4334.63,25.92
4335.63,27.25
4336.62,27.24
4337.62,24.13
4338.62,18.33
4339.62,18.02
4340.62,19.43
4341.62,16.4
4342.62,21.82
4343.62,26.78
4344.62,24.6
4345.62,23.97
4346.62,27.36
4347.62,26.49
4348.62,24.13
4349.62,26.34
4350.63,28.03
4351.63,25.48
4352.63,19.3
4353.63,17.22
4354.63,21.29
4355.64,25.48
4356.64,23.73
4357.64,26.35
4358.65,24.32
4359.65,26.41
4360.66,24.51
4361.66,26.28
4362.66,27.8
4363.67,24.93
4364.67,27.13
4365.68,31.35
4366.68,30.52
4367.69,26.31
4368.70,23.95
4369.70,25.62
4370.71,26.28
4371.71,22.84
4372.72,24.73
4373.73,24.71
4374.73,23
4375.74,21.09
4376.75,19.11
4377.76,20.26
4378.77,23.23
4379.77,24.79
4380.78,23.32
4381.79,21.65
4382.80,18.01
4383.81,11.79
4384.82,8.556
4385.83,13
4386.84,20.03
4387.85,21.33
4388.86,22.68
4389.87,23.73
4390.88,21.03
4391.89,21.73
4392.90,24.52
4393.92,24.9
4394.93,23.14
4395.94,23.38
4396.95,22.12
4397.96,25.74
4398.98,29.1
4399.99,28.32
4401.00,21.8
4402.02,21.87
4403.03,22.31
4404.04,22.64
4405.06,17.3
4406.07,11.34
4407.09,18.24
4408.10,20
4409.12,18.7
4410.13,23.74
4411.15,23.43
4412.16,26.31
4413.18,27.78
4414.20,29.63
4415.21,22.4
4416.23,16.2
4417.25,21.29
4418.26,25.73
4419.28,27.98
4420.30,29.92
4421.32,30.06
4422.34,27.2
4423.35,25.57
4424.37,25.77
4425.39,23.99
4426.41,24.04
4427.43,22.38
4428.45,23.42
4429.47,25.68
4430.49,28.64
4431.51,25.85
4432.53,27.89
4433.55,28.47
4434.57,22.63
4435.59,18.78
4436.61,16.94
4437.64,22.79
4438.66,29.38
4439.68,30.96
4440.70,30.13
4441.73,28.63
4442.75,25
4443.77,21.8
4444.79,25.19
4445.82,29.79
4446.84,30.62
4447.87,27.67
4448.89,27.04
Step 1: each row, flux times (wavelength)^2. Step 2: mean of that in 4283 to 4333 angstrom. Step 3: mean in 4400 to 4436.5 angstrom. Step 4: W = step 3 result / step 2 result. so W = 1.35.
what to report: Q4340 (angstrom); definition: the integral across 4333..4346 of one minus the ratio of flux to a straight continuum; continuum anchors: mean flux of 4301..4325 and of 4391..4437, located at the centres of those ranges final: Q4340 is -1.9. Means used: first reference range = 18.8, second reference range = 23.8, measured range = 23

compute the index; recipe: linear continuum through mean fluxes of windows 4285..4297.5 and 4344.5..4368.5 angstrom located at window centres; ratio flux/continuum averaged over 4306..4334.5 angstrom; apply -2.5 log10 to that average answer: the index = 0.06 mag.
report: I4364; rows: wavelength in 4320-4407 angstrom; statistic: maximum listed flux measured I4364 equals 31.35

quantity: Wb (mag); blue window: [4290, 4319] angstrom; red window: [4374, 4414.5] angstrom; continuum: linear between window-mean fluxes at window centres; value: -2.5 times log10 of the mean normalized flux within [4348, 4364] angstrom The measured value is -0.247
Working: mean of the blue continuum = 16.7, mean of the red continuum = 21.6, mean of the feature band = 24.5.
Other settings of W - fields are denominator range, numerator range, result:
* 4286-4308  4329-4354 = 1.52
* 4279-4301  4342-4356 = 1.37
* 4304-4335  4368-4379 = 1.19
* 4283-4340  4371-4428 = 1.23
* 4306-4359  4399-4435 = 1.15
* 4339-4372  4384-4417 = 0.90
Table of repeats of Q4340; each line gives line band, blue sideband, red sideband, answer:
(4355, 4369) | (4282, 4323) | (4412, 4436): -3.0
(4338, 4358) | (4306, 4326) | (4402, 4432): -1.8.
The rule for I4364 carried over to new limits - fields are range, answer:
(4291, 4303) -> 21.16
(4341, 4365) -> 28.03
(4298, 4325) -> 30.32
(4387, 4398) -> 25.74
